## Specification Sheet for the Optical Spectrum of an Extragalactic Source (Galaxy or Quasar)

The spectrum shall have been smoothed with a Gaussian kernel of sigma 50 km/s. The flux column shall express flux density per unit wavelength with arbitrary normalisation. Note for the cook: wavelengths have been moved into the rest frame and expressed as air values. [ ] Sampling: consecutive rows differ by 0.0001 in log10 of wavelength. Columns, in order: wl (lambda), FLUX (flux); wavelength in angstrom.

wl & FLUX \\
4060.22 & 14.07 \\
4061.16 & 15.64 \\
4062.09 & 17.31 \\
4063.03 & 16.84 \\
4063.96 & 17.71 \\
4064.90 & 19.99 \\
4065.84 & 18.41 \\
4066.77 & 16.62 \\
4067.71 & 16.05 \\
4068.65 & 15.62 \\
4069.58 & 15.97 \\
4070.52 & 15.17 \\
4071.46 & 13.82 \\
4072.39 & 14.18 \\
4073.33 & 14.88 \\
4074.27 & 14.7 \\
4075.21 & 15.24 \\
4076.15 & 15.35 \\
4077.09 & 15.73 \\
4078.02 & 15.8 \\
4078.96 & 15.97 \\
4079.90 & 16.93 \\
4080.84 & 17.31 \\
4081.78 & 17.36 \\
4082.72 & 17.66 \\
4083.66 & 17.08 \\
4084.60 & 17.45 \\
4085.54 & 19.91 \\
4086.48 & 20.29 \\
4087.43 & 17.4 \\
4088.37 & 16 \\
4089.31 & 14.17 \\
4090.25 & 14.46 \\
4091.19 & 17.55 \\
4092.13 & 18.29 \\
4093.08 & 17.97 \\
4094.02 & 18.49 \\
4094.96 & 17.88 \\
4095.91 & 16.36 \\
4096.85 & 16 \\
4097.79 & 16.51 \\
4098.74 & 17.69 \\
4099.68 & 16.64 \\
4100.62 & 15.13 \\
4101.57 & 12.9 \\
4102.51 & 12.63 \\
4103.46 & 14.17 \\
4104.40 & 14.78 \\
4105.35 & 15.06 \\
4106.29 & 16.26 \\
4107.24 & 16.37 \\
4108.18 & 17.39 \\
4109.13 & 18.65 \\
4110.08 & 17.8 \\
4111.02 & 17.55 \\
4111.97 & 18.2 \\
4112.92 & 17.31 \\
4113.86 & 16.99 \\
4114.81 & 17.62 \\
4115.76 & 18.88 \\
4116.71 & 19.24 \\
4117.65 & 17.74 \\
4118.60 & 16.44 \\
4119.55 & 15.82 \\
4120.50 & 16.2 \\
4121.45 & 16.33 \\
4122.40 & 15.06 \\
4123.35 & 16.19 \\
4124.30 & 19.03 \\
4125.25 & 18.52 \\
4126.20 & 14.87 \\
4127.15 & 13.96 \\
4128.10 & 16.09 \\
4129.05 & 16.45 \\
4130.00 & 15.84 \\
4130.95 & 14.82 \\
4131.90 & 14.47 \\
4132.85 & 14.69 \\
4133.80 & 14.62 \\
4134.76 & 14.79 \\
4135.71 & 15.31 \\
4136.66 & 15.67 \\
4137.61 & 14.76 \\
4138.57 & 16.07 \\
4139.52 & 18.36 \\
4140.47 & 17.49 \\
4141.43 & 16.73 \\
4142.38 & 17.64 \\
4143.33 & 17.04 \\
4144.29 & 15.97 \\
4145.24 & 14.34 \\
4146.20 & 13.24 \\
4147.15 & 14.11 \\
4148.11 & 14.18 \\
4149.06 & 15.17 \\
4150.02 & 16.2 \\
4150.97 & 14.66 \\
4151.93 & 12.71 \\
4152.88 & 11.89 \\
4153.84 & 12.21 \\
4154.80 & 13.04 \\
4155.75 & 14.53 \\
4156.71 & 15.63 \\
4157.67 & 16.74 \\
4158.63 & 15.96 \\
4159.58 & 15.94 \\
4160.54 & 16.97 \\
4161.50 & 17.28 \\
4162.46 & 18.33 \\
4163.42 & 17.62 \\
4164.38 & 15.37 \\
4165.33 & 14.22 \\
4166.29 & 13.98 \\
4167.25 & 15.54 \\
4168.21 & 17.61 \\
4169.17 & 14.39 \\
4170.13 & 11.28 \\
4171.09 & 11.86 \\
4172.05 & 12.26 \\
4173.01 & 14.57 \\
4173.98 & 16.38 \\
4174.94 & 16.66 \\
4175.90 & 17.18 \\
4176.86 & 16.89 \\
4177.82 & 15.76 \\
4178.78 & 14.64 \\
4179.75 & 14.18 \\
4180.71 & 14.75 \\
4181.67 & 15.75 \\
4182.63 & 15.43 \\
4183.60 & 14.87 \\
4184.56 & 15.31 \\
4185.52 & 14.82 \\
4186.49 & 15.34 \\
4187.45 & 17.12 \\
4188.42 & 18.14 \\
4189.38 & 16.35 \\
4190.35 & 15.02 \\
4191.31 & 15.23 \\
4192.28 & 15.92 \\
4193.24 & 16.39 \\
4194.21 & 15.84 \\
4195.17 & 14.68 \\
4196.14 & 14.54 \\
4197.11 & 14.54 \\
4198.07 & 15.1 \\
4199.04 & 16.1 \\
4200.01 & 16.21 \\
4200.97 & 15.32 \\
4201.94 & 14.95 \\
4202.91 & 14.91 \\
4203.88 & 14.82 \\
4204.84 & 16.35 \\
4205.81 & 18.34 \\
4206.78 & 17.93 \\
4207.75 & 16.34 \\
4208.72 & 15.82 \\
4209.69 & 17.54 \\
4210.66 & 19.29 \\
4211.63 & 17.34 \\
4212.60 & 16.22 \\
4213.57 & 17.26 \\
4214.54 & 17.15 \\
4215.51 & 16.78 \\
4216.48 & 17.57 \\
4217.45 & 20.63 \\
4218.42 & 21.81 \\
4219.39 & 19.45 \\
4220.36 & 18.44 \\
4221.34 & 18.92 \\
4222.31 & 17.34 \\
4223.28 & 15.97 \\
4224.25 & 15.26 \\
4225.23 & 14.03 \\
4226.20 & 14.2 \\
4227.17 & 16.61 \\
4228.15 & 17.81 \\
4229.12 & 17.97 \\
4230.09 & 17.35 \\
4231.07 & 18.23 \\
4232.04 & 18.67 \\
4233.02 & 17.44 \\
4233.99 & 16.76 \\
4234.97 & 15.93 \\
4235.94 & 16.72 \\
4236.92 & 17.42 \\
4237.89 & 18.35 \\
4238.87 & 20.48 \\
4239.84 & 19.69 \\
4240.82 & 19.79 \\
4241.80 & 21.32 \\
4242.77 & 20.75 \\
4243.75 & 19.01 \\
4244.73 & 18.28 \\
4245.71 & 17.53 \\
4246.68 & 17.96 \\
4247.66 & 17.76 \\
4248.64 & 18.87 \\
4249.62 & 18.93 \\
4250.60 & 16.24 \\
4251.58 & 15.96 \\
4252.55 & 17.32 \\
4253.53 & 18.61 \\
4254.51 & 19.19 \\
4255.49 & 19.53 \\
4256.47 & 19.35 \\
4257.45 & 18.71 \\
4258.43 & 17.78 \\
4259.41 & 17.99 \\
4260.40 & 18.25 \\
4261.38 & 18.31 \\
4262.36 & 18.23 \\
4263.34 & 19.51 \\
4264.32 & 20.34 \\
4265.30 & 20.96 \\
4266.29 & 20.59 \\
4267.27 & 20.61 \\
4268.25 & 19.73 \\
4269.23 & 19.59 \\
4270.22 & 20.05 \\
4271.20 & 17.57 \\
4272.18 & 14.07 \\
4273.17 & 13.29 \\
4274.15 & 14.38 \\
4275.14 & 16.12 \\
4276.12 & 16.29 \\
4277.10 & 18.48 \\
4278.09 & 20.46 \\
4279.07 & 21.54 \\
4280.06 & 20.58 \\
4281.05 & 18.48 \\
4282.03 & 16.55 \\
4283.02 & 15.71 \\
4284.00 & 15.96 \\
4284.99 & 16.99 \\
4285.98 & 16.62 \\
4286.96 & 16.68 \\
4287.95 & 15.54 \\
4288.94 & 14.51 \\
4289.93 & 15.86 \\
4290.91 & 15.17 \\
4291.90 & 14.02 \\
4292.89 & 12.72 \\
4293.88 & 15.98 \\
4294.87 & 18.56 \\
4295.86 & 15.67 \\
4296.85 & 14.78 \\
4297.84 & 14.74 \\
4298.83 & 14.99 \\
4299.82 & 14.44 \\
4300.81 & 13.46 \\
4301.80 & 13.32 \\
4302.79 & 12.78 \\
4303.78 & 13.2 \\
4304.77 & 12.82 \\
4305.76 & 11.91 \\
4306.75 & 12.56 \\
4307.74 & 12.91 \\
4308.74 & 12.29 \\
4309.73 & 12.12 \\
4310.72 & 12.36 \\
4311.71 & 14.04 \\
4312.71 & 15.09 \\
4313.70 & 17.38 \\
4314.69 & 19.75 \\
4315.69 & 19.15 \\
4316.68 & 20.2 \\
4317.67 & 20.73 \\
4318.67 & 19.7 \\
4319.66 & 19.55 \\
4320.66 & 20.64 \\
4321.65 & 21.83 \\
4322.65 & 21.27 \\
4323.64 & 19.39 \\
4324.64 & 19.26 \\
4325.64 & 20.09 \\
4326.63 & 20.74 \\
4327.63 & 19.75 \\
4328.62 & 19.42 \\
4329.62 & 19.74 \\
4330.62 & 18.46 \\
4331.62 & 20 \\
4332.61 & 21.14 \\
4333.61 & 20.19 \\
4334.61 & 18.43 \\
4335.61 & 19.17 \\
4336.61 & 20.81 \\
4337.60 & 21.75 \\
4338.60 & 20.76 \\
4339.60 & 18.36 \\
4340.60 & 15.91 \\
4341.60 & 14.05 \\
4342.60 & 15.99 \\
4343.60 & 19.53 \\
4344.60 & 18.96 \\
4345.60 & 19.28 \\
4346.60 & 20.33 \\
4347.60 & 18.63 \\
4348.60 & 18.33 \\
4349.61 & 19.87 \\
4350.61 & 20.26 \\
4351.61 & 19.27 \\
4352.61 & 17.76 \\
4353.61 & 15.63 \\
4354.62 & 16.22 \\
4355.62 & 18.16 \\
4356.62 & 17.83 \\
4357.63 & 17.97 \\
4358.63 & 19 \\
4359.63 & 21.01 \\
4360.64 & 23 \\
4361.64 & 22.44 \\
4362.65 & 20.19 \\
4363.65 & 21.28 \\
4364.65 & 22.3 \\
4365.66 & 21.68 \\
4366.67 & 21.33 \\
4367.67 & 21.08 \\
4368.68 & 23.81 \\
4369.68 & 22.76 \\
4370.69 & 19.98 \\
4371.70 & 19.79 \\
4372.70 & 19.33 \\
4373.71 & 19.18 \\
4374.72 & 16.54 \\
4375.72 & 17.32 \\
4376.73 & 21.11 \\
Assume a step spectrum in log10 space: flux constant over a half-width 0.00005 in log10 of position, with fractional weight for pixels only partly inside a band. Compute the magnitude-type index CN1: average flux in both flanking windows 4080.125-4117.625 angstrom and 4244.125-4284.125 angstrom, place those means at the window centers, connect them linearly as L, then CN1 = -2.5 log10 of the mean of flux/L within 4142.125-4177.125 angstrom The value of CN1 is 0.15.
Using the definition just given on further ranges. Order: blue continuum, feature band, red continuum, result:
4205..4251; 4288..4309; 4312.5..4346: 0.31 mag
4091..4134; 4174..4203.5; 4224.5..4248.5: 0.12 mag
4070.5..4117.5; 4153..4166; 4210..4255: 0.11 mag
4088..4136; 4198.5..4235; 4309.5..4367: 0.03 mag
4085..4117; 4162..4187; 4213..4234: 0.14 mag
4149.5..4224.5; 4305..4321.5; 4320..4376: 0.15 mag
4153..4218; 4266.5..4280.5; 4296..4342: -0.08 mag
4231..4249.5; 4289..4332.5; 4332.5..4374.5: 0.16 mag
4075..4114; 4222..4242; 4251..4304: -0.03 mag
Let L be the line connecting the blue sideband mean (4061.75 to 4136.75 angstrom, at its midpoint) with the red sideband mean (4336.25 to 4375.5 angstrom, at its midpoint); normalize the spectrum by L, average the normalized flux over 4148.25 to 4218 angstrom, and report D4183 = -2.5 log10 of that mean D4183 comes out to 0.11 mag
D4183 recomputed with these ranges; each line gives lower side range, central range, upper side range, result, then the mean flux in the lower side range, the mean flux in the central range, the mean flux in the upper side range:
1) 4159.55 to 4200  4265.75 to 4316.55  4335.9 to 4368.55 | 0.13 mag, 15.5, 16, 19.4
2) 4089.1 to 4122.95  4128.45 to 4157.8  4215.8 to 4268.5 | 0.13 mag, 16.6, 15.1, 18.3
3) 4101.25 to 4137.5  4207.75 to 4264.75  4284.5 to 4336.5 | -0.09 mag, 16.2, 18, 16.8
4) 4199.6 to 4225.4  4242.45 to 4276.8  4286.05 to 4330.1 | -0.09 mag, 17.2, 18.2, 16.4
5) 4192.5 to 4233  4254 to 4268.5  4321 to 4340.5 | -0.07 mag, 16.8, 19.3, 20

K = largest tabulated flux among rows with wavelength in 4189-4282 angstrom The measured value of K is 21.81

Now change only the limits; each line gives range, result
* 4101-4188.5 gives 19.24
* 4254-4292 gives 21.54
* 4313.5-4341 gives 21.83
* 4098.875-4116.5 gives 18.88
